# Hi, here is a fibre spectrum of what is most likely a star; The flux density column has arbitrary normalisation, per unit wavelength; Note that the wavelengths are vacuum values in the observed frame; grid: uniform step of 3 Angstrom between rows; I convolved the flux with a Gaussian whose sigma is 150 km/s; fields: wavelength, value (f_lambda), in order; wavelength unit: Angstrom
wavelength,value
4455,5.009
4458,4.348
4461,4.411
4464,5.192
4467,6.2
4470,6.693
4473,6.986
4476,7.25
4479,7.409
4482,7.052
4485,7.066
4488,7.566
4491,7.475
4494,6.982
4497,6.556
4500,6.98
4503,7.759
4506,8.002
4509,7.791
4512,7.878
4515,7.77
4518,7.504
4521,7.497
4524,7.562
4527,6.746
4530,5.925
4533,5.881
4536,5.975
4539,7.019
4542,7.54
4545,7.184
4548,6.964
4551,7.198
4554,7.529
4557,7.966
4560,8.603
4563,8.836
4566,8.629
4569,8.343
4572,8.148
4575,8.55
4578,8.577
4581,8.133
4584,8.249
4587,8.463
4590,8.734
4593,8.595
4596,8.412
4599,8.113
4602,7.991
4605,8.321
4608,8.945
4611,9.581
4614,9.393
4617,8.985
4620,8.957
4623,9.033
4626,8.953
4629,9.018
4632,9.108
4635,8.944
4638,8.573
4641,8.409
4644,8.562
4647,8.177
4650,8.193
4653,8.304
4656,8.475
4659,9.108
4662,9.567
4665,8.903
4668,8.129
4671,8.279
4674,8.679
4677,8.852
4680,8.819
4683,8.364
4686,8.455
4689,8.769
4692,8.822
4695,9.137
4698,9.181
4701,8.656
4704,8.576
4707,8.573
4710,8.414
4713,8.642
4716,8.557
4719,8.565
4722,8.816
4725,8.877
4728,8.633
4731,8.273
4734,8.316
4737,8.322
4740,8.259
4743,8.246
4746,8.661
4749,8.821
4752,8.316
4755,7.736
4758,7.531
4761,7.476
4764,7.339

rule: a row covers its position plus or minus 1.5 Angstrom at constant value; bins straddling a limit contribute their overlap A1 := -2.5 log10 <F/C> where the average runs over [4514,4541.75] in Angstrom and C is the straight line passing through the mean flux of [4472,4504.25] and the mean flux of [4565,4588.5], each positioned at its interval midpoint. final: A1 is 0.12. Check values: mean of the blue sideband 7.19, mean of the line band 6.89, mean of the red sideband 8.38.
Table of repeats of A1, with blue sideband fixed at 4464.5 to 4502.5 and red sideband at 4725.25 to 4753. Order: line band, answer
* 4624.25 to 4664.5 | -0.11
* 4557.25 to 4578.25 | -0.14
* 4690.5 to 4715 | -0.06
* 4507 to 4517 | -0.10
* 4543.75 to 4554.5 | 0.03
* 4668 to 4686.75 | -0.06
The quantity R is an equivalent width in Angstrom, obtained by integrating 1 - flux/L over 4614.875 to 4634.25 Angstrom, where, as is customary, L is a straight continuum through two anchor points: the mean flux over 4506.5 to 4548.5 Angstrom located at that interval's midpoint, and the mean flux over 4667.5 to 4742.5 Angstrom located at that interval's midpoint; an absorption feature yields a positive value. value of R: -2.7 Angstrom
